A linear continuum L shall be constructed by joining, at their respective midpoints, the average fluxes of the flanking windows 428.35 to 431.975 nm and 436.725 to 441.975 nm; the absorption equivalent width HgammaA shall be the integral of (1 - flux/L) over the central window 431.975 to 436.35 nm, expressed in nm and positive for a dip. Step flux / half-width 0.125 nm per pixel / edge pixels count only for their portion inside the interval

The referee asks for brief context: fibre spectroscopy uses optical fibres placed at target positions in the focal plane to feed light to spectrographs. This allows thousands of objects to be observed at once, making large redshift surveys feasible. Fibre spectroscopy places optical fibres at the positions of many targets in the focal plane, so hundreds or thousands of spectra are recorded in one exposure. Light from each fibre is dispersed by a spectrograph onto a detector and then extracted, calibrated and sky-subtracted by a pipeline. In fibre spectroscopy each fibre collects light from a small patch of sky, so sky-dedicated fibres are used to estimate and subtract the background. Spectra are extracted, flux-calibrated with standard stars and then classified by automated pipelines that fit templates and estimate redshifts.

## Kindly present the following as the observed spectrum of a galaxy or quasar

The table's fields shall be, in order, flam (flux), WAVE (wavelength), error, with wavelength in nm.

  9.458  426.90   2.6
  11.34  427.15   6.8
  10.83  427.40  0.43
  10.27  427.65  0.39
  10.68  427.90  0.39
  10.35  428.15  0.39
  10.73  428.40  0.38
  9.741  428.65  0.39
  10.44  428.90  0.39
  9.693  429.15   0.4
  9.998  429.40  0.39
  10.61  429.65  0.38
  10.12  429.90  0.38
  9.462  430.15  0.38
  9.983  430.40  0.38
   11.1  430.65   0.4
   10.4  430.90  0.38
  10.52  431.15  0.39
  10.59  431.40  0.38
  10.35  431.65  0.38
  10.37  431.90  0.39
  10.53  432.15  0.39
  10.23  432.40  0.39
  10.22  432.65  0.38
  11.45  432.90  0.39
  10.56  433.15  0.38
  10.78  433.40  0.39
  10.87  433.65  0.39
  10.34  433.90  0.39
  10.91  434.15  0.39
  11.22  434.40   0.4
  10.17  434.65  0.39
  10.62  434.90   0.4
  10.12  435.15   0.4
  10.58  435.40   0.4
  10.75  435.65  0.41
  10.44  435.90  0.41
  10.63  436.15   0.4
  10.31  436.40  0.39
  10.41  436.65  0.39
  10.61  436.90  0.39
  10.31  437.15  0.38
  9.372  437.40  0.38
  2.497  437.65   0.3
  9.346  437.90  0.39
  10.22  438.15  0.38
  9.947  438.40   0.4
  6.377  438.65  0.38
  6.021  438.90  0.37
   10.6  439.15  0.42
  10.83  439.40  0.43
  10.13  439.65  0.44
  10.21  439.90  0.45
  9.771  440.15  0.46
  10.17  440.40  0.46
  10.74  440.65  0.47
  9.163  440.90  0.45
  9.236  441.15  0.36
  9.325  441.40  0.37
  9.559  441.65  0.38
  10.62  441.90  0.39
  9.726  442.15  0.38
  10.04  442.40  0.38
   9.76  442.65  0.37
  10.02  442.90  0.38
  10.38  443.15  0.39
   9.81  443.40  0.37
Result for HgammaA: -0.34 nm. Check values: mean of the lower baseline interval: 10.3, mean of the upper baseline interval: 9.29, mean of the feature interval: 10.6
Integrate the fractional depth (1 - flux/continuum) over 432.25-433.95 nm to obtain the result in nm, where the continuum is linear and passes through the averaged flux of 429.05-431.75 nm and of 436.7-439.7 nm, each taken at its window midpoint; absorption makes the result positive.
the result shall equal -0.15 nm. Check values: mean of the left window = 10.3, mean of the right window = 8.86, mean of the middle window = 10.6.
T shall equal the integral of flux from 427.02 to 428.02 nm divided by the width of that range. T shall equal 10.8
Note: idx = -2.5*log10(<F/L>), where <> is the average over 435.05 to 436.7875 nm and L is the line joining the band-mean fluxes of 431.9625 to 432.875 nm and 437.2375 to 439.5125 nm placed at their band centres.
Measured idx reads -0.137 mag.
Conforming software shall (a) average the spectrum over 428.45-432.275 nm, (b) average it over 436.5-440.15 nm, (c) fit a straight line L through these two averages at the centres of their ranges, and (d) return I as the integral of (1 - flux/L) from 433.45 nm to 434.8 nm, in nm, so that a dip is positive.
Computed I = -0.137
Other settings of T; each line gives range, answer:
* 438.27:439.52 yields 8.75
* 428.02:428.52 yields 10.5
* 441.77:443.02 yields 10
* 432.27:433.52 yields 10.6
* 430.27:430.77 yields 10.5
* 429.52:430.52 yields 10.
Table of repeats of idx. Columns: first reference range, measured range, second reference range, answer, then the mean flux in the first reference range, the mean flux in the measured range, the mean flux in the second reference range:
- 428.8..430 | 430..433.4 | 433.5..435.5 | -0.01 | 10.2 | 10.5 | 10.6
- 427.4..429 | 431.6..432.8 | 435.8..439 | -0.06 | 10.4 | 10.4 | 8.97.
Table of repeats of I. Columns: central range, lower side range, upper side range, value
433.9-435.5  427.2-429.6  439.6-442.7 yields -0.07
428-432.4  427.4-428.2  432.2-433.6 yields 0.12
